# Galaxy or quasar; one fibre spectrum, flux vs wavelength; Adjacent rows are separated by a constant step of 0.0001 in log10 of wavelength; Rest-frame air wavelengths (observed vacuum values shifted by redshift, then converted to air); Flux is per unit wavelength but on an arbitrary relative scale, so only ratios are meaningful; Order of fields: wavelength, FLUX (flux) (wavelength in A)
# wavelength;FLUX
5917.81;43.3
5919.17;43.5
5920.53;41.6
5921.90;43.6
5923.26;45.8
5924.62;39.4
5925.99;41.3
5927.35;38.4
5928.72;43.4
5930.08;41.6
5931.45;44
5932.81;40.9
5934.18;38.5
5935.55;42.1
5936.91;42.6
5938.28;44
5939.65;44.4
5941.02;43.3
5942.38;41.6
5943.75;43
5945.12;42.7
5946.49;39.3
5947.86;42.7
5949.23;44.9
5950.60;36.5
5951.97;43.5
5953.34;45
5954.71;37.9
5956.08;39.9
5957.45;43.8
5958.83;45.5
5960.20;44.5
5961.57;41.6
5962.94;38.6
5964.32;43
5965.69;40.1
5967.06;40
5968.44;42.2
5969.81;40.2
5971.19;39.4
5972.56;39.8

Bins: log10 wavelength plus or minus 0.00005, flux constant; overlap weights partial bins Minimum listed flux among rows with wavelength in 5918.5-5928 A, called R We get 38.4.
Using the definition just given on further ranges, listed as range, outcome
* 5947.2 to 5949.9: 42.7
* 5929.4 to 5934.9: 38.5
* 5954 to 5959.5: 37.9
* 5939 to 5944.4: 41.6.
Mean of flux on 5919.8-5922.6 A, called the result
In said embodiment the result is 42.6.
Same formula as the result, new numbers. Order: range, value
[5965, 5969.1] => 40.8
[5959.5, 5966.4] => 41.6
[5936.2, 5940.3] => 43.7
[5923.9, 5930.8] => 40.9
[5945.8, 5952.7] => 41.4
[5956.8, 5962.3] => 43.8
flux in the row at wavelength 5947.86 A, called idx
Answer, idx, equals 42.7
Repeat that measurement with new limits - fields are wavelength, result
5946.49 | 39.3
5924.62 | 39.4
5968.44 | 42.2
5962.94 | 38.6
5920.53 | 41.6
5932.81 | 40.9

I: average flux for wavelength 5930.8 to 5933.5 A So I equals 42.5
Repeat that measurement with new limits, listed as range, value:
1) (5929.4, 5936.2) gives 41.4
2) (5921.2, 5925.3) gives 42.9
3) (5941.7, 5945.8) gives 42.4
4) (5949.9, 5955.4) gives 40.8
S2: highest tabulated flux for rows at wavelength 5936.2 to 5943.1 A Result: 44.4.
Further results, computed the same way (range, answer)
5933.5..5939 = 44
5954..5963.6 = 45.5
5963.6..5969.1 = 43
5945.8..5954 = 45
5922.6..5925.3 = 45.8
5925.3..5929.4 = 43.4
